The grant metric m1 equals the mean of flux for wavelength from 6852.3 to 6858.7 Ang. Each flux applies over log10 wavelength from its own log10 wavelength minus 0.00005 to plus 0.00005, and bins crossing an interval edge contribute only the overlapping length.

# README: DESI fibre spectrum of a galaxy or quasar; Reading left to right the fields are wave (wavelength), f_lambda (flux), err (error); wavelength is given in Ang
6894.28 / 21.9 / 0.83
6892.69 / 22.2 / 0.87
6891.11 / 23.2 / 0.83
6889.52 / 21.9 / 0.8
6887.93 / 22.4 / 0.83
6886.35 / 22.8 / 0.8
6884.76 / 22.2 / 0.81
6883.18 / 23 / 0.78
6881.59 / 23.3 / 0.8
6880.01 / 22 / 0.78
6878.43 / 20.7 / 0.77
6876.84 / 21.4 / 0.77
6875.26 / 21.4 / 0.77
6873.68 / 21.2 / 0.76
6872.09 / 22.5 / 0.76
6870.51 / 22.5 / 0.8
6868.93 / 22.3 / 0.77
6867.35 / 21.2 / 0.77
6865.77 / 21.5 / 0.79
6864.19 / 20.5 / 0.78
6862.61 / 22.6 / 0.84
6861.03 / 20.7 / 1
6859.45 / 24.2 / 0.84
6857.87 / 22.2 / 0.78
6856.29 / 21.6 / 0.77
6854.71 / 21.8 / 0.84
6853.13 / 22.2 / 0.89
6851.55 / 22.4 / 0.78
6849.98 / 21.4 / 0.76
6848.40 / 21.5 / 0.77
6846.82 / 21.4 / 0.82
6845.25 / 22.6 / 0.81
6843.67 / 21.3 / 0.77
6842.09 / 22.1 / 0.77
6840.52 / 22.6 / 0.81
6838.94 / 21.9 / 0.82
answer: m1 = 21.9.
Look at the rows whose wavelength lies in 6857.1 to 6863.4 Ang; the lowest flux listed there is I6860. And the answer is 20.7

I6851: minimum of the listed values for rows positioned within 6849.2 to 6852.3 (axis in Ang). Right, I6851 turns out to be 21.4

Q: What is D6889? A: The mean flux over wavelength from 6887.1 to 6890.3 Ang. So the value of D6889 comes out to 22.2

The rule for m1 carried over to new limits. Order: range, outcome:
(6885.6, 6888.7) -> 22.6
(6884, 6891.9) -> 22.5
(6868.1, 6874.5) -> 22.1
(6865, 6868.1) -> 21.4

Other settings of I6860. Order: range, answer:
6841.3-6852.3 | 21.3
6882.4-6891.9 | 21.9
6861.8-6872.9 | 20.5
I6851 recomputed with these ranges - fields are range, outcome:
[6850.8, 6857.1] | 21.6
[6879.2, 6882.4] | 22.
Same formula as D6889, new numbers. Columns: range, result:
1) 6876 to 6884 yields 22.1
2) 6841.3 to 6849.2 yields 21.8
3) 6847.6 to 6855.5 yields 21.8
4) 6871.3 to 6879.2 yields 21.4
